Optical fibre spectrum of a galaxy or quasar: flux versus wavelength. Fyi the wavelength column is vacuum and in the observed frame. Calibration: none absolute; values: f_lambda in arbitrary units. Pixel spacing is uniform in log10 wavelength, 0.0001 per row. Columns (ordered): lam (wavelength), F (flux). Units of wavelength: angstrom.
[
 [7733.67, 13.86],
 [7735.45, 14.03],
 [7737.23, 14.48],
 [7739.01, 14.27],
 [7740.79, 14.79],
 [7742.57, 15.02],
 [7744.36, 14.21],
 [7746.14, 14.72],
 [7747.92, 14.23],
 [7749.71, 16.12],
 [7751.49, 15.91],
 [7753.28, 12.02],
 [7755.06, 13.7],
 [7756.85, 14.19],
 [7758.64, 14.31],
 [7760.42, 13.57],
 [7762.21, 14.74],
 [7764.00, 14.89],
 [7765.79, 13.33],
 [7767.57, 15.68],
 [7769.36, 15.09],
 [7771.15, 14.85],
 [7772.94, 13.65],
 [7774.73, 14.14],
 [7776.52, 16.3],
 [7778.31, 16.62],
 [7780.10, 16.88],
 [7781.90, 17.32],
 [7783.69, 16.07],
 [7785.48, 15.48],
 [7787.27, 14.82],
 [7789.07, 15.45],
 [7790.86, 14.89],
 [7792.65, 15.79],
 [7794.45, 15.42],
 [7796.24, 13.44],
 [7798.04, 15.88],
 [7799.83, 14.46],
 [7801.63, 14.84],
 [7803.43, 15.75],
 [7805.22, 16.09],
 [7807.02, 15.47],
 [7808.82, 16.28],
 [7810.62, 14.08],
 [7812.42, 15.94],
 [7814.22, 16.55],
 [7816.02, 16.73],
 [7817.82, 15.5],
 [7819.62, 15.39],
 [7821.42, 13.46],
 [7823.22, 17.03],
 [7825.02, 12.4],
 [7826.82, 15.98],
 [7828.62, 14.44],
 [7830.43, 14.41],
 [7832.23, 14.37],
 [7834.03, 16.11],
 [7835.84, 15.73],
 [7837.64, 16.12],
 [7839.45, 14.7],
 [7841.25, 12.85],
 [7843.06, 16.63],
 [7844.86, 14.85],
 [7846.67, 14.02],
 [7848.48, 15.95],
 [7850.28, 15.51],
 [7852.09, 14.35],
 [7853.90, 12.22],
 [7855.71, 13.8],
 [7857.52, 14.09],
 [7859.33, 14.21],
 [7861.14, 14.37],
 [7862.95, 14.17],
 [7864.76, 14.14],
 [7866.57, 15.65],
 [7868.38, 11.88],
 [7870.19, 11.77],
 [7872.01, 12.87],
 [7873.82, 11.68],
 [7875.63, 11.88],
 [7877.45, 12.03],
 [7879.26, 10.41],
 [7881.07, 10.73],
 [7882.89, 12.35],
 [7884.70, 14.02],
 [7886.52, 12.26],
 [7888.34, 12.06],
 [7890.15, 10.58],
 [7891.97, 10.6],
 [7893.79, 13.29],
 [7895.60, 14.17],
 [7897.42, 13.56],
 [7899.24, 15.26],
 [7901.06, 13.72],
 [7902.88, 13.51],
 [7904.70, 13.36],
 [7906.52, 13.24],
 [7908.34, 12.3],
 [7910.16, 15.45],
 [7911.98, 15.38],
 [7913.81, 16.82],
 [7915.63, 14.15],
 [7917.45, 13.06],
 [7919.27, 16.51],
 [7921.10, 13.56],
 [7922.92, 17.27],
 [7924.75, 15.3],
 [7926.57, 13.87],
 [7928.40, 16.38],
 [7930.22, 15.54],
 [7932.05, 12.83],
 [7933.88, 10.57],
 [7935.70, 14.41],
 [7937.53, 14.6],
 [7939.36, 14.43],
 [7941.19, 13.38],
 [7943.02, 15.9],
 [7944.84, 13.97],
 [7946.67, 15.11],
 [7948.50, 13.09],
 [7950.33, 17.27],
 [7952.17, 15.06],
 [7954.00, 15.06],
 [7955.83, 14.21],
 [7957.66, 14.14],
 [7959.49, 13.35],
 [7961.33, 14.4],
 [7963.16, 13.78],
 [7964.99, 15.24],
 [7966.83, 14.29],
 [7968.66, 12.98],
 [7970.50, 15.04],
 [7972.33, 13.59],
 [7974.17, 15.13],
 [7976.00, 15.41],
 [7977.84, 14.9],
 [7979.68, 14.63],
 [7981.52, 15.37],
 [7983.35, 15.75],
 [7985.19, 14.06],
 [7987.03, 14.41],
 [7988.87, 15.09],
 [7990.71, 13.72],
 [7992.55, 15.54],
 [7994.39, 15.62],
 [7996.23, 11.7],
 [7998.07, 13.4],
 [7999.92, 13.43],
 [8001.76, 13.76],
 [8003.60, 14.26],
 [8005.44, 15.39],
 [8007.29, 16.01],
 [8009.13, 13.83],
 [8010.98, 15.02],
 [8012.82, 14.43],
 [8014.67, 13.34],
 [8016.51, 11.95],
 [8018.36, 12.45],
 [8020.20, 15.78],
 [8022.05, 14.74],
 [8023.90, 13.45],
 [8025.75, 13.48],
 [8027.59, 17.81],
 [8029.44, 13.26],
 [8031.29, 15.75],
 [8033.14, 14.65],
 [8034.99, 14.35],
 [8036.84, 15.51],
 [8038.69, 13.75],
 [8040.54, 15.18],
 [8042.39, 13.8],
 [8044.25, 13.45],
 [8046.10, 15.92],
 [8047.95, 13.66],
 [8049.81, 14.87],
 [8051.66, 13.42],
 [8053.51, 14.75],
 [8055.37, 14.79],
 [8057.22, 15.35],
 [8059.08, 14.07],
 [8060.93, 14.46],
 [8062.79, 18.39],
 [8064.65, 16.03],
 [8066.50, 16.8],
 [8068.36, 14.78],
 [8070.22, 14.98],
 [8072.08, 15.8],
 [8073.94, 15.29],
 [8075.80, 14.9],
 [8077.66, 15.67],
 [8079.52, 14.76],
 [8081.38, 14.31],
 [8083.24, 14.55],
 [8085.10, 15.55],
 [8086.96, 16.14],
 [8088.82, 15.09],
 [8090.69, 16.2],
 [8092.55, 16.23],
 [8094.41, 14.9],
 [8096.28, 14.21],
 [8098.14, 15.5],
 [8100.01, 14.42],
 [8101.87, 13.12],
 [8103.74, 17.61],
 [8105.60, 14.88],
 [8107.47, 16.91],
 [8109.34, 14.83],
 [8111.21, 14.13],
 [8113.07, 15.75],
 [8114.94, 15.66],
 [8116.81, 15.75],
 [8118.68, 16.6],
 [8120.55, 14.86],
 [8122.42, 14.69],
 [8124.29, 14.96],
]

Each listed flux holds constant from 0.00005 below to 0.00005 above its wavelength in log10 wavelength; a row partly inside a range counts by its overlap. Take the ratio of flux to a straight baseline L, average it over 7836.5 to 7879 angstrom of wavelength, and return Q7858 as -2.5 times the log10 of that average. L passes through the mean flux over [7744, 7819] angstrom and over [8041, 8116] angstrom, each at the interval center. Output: 0.10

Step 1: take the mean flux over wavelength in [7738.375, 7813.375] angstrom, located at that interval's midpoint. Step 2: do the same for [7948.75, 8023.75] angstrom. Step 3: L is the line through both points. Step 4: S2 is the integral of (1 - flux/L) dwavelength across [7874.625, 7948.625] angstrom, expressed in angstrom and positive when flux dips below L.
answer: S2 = 4.7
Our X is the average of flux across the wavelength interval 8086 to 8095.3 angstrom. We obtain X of 15.7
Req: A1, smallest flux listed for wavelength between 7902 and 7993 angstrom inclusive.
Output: 10.57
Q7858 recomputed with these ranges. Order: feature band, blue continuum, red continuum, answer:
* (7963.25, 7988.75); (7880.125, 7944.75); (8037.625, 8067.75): -0.02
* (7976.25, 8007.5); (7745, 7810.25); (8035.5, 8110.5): 0.04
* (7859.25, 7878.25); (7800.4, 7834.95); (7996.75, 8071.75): 0.16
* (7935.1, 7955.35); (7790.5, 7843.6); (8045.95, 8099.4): 0.03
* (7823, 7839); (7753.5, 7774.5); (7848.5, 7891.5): -0.13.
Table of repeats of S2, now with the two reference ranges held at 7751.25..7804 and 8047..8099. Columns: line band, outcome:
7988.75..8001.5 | 1.0 angstrom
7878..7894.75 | 3.6 angstrom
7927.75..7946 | 1.1 angstrom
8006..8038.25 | 1.5 angstrom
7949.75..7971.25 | 0.8 angstrom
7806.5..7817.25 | -0.6 angstrom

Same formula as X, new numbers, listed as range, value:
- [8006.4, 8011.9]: 14.9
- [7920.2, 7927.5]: 15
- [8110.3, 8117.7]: 15.3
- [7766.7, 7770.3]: 15.4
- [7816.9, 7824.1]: 15.3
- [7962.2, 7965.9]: 14.5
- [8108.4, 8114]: 14.9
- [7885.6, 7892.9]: 11.4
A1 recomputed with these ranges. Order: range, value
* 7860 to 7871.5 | 11.77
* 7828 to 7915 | 10.41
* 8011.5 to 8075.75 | 11.95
